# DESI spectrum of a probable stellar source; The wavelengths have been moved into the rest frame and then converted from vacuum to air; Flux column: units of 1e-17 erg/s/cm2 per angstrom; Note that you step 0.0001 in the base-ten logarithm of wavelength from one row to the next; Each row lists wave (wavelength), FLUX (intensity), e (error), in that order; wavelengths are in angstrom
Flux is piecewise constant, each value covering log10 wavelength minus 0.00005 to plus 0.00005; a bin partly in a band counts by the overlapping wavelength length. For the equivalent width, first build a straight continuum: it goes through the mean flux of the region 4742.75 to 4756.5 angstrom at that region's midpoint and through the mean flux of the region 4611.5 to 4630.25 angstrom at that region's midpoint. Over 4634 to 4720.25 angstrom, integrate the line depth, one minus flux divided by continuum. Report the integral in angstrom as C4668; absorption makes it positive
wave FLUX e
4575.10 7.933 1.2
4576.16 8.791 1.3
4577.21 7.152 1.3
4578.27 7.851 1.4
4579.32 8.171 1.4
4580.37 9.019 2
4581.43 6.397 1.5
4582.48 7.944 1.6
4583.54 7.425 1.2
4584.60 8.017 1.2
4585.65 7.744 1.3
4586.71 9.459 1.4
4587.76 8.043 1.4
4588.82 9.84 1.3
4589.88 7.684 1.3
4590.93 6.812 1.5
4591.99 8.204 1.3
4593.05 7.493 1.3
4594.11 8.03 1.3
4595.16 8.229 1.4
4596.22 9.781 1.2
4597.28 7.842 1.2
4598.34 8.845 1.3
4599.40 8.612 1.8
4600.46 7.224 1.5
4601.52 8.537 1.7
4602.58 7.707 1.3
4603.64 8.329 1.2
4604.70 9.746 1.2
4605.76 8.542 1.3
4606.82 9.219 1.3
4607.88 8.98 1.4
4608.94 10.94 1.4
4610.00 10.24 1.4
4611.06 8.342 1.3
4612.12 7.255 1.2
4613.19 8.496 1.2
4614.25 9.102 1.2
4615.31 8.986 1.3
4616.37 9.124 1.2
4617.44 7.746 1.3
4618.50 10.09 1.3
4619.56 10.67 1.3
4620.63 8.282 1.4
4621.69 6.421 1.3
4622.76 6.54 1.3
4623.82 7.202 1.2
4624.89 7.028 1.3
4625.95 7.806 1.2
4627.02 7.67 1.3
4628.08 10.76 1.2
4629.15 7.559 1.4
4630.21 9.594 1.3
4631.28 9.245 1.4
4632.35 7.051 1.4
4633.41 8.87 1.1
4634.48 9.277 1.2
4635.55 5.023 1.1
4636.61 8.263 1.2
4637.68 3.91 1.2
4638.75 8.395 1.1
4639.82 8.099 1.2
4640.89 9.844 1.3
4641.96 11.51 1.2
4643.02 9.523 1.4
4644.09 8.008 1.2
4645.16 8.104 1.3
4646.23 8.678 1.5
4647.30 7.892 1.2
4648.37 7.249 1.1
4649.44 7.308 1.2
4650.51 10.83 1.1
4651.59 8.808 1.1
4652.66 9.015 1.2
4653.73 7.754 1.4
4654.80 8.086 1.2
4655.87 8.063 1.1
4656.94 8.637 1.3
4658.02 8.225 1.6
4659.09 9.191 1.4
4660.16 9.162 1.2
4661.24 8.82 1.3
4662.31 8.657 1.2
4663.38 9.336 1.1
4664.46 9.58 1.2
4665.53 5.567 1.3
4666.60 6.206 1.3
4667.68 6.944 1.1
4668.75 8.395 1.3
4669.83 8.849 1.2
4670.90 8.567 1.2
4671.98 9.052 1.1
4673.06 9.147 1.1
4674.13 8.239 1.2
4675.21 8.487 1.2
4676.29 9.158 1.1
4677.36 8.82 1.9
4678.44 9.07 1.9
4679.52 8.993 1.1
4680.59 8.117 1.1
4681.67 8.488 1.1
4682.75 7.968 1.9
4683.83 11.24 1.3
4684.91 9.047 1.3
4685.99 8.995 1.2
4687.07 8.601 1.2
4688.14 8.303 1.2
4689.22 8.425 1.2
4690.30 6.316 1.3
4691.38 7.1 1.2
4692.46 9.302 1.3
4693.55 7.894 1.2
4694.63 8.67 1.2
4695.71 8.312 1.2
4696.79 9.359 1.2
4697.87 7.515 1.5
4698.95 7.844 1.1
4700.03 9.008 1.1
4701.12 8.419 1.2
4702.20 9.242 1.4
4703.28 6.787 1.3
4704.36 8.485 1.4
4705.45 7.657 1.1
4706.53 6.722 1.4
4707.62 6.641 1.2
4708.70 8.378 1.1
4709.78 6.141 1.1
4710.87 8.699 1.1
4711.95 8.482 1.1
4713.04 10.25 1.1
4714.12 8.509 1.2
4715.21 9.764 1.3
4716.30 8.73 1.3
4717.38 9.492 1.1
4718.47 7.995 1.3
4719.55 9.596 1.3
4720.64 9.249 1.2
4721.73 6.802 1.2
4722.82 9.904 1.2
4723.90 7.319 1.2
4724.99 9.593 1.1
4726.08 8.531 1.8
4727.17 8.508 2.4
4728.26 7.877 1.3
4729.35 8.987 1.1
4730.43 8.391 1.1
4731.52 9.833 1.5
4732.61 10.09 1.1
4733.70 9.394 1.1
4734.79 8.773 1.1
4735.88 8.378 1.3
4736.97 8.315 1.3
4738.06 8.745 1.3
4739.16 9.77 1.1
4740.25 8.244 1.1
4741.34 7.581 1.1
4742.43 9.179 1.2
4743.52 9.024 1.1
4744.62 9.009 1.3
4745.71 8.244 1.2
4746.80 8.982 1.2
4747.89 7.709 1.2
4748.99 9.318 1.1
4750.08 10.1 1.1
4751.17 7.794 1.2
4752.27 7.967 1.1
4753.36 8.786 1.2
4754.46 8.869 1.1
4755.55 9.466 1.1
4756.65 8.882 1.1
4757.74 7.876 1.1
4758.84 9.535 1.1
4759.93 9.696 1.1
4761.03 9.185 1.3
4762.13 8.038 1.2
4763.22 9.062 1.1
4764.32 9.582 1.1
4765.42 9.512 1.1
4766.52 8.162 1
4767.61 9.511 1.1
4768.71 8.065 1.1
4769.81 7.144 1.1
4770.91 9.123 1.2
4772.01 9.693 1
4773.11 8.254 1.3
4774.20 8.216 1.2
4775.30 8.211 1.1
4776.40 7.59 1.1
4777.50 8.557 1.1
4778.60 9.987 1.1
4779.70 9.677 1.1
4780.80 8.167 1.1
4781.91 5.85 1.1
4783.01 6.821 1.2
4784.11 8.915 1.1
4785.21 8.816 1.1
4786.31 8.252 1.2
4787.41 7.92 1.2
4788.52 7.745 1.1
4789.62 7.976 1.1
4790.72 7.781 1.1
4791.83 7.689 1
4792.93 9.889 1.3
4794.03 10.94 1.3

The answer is 1.30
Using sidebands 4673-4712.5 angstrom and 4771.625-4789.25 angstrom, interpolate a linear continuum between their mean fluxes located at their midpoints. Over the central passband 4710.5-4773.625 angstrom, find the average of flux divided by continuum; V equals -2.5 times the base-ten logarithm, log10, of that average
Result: -0.07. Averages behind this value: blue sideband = 8.32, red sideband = 8.28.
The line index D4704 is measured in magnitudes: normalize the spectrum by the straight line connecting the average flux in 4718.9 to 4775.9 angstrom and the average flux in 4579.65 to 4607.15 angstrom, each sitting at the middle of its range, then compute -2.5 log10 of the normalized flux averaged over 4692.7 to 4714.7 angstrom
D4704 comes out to 0.06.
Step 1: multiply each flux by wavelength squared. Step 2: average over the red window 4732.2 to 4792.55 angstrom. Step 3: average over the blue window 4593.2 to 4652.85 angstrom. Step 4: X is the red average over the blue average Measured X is 1.1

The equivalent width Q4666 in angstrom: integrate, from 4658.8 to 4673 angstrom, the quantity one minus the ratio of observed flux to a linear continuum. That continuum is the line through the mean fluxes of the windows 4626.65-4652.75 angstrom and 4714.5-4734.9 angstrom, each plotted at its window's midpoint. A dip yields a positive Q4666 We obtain 0.4 angstrom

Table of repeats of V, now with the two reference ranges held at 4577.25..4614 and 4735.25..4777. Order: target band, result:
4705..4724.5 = 0.03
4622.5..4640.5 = 0.08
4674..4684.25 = -0.04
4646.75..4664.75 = -0.01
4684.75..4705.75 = 0.04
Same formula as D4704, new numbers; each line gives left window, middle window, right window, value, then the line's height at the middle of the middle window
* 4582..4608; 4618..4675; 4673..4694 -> 0.019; 8.47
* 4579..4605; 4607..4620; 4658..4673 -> -0.115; 8.24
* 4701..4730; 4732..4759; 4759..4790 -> -0.043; 8.45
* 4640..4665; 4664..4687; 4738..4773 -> 0.034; 8.79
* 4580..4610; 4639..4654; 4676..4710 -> -0.053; 8.35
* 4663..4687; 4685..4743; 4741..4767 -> 0.026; 8.69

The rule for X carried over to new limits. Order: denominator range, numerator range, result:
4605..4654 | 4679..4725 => 1.02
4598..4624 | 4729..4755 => 1.08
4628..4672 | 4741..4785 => 1.09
